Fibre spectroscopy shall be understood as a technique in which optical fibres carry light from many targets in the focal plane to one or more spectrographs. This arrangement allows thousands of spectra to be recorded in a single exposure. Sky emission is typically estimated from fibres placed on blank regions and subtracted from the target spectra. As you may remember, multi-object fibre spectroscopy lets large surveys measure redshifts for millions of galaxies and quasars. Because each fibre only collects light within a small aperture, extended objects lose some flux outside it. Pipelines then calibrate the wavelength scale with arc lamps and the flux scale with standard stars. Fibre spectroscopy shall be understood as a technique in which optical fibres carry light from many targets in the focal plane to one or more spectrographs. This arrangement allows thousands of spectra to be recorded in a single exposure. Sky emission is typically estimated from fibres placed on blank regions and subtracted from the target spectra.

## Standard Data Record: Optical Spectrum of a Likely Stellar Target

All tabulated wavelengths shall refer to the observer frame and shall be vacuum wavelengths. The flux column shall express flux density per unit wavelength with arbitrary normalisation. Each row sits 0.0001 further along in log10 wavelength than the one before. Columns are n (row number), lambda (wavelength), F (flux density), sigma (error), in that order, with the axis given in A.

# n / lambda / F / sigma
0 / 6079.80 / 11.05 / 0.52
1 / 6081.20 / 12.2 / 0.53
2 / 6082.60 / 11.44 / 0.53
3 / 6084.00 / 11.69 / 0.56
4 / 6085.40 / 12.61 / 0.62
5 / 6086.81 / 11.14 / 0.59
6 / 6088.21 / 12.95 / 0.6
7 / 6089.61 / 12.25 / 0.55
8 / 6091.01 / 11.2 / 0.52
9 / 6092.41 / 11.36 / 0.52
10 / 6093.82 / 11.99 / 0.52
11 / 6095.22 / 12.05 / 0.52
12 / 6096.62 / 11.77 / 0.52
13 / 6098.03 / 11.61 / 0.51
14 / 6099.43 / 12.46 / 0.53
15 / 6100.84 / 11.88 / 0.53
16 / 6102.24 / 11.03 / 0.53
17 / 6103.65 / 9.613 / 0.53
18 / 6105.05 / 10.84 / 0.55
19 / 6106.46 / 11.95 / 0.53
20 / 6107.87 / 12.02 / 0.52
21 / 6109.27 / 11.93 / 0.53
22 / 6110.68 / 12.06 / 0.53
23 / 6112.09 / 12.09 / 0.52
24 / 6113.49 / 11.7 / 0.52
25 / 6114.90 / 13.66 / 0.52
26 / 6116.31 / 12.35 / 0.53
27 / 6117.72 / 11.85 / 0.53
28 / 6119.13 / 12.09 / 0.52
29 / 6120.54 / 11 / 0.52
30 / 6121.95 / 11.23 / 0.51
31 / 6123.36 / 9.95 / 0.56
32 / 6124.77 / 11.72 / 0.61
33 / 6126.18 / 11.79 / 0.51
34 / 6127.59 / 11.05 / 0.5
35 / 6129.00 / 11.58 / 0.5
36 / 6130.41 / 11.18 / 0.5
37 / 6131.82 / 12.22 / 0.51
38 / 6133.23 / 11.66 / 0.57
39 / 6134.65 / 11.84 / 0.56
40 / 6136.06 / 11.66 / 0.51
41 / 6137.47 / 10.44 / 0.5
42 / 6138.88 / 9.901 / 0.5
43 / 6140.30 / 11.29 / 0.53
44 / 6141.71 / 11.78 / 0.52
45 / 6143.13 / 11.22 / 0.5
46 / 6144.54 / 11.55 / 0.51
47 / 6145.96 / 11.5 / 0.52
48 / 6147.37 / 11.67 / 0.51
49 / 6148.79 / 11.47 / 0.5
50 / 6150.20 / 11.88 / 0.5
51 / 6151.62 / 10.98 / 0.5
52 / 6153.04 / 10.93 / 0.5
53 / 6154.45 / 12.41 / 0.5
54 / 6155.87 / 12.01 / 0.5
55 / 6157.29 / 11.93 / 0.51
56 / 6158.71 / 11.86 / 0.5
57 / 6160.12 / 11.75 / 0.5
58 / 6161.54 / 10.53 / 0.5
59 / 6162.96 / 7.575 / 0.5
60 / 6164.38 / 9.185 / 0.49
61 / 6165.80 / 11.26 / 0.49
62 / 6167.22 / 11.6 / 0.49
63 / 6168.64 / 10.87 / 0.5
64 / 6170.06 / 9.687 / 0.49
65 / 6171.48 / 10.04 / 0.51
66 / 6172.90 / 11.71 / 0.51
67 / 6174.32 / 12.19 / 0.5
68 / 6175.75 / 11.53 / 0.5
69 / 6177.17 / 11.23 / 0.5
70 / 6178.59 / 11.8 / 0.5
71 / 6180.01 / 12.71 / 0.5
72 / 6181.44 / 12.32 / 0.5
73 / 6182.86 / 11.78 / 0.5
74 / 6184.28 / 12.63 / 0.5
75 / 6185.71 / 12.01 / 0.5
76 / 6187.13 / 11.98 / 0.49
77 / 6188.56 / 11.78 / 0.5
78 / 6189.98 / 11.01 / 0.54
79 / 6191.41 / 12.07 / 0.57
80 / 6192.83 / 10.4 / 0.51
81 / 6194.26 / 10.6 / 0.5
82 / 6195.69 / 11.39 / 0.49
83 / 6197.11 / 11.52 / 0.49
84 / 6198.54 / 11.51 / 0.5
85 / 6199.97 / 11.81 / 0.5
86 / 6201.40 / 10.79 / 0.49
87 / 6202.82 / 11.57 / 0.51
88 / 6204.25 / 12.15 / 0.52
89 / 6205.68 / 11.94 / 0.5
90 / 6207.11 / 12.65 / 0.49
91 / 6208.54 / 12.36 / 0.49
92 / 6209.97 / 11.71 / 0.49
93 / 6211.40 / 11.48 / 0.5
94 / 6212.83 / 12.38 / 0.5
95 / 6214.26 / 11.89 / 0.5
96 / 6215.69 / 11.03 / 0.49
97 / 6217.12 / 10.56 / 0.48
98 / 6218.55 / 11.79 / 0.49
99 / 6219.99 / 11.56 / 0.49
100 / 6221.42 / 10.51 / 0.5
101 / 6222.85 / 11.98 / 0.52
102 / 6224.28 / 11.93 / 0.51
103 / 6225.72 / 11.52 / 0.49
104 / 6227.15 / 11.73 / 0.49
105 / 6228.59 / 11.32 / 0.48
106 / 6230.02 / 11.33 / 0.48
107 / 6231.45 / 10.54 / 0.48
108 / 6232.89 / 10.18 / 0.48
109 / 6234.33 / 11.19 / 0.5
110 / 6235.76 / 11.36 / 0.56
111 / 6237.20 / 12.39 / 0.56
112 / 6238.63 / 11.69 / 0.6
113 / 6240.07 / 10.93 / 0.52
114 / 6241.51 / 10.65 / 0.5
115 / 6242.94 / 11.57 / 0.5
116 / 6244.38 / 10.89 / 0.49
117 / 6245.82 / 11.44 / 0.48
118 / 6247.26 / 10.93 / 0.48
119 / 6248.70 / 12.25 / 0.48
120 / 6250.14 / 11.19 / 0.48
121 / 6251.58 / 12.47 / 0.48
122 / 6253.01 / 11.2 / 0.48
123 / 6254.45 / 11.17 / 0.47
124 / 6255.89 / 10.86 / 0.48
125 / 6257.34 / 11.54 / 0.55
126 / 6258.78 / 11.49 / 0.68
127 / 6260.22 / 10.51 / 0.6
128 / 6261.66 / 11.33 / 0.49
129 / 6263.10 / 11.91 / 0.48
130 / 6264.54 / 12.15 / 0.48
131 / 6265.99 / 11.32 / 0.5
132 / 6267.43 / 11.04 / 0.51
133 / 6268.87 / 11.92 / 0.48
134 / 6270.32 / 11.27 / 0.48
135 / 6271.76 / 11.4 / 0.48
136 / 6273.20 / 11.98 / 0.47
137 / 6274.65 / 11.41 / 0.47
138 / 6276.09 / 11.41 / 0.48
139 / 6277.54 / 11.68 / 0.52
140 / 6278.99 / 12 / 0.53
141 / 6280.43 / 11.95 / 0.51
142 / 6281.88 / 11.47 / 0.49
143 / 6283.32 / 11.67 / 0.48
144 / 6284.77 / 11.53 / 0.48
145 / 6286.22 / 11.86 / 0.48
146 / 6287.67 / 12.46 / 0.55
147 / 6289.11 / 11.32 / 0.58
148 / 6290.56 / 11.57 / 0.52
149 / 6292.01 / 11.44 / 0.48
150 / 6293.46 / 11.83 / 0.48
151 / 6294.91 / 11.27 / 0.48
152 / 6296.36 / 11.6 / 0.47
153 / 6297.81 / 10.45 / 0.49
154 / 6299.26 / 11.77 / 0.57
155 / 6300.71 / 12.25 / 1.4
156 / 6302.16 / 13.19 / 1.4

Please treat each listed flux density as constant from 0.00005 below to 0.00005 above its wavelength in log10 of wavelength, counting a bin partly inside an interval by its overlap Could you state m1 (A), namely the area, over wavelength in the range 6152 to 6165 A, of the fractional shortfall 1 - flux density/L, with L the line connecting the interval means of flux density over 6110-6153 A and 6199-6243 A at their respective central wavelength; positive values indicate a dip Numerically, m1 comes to 0.7 A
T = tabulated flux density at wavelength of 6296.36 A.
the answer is 11.6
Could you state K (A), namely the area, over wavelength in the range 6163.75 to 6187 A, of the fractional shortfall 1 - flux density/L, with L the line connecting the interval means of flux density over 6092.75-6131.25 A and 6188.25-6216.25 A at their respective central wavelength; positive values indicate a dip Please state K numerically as 0.37 A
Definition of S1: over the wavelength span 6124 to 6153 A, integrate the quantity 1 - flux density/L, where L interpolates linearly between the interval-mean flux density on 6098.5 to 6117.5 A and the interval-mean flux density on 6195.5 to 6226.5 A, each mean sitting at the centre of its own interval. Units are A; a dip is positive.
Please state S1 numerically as 0.9 A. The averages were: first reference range 11.8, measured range 11.4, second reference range 11.6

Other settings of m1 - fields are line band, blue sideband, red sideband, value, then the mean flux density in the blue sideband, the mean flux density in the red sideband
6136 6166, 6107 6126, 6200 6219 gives 1.71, 11.8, 11.7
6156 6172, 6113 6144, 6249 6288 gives 1.24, 11.5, 11.6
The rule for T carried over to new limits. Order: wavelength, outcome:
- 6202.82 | 11.57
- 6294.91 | 11.27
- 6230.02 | 11.33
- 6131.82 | 12.22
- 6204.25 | 12.15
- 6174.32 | 12.19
